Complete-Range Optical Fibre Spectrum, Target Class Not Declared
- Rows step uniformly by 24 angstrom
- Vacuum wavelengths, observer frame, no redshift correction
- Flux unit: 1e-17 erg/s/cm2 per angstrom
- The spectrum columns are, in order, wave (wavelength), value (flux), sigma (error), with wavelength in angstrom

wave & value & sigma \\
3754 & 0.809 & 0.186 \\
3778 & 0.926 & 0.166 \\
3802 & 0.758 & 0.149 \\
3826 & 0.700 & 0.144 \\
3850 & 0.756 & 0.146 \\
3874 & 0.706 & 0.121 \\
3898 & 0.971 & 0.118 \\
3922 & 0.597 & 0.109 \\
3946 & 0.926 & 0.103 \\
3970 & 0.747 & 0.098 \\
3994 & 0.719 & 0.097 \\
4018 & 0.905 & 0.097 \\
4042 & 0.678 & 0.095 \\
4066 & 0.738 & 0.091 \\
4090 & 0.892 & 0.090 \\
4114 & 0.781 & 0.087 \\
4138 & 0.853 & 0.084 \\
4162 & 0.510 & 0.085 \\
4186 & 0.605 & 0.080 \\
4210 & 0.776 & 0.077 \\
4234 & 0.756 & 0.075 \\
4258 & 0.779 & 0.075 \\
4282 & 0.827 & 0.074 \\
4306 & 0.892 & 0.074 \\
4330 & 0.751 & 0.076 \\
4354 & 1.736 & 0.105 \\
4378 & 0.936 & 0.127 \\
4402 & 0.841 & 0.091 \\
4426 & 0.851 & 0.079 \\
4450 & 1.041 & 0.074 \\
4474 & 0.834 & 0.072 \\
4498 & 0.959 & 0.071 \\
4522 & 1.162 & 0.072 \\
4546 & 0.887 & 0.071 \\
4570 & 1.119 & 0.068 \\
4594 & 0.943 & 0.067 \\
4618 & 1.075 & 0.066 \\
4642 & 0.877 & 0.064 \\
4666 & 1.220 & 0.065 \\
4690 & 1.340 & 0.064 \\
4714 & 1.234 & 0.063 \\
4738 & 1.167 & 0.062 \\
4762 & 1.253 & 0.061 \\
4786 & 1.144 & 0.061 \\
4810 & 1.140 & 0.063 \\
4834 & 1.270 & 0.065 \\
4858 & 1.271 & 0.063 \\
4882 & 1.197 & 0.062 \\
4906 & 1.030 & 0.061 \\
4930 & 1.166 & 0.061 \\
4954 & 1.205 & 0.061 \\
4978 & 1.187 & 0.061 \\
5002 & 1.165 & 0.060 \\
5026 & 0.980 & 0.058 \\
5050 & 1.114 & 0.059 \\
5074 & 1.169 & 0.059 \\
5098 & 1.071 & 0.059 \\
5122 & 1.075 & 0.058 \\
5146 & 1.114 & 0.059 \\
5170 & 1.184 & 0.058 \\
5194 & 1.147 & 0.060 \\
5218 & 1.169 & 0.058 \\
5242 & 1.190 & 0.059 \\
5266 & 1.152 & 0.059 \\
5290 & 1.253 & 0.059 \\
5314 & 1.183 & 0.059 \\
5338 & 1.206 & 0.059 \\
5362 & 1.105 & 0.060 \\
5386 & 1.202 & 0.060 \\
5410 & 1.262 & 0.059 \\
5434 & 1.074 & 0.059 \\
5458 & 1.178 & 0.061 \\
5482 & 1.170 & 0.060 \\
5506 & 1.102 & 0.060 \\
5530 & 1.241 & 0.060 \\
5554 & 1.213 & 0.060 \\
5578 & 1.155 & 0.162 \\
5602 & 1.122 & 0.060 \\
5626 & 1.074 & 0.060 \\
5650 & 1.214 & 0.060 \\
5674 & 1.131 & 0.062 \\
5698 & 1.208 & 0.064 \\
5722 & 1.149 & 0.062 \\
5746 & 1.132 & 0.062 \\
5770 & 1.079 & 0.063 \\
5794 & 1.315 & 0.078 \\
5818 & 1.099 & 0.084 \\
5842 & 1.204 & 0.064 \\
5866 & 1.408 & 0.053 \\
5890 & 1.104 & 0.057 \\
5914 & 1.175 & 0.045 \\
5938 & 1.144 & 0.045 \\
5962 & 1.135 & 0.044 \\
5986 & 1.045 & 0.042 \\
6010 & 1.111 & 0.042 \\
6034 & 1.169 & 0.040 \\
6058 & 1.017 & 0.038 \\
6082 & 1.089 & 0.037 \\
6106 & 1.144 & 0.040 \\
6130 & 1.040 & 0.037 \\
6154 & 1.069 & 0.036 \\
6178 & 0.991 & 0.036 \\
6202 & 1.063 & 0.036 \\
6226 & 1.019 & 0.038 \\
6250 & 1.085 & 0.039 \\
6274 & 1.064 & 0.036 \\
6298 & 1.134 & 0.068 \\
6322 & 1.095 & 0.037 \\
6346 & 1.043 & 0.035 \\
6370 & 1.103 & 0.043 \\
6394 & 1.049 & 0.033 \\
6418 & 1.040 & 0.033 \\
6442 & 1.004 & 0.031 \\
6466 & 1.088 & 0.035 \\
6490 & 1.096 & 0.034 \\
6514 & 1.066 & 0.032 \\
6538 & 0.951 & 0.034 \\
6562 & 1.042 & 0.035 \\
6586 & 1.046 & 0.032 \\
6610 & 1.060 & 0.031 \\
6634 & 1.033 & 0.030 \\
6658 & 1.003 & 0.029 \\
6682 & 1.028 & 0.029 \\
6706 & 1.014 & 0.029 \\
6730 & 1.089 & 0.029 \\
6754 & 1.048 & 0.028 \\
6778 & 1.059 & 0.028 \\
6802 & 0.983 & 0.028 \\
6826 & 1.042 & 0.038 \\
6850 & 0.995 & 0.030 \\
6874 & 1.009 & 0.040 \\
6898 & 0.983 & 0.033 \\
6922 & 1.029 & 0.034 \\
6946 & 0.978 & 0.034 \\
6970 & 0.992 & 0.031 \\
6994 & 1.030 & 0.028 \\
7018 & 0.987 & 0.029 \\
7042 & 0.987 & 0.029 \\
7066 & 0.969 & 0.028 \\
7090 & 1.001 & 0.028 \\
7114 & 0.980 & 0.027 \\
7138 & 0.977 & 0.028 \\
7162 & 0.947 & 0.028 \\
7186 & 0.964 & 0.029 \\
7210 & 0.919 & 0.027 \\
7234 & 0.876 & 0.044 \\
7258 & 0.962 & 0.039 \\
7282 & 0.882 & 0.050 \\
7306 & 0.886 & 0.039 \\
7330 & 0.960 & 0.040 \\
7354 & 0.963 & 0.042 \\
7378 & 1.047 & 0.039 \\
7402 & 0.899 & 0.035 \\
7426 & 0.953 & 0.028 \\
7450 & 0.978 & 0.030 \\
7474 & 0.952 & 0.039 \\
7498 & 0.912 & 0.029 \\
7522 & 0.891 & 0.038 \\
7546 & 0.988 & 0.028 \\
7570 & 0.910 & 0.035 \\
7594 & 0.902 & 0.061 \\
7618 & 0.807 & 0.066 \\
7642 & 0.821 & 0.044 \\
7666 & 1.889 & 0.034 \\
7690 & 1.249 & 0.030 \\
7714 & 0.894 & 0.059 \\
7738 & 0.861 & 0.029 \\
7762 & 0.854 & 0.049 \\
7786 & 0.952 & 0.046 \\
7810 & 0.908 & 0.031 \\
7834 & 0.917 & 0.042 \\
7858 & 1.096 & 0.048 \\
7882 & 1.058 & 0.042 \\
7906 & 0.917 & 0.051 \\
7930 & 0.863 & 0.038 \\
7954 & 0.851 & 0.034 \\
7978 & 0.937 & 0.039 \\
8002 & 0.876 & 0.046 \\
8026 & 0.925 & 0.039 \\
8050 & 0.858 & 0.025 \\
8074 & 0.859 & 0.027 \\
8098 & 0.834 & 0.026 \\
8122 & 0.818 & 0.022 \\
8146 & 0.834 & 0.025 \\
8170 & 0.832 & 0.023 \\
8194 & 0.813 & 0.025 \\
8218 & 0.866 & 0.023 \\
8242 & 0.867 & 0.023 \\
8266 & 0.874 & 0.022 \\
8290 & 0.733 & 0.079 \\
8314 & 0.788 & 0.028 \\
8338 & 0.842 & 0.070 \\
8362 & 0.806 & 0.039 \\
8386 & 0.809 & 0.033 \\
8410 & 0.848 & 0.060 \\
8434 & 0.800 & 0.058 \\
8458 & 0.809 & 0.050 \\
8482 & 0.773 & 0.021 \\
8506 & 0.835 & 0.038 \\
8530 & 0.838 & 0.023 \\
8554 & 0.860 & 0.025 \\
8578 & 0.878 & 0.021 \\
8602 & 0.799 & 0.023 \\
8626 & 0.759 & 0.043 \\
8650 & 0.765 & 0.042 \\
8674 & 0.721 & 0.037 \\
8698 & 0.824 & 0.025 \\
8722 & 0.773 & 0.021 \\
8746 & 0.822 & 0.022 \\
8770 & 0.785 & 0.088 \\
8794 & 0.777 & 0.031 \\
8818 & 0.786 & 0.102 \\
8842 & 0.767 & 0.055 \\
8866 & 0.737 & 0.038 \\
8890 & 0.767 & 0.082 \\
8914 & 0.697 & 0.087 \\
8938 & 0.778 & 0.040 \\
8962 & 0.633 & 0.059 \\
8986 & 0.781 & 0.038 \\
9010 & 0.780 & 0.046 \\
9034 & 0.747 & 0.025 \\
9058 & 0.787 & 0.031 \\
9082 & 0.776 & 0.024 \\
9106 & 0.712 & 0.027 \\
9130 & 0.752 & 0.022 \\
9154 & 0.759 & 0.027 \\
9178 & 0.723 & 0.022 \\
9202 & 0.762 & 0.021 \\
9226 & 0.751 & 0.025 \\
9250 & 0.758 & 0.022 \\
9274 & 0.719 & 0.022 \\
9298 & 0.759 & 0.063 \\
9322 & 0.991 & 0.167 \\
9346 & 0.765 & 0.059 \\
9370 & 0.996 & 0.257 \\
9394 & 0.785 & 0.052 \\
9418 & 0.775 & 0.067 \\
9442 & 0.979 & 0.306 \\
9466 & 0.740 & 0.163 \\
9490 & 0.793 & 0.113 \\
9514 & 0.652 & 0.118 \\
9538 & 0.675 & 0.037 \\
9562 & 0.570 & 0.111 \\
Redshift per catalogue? 0.17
